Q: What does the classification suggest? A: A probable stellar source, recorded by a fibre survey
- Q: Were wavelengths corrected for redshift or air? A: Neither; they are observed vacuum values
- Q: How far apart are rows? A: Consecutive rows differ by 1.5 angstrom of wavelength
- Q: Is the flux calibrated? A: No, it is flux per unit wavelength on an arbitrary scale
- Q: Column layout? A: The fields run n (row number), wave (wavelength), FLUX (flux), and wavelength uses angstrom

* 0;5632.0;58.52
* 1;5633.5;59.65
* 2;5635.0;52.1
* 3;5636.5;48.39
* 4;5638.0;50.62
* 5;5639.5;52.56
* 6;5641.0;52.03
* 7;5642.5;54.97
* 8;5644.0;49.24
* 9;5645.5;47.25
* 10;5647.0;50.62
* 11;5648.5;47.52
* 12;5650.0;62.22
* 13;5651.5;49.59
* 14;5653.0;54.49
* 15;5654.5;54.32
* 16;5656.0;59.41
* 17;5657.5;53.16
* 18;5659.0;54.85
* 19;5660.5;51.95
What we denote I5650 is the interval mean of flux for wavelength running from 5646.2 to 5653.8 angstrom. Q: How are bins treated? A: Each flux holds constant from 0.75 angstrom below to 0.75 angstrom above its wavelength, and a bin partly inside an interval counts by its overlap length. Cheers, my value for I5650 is 52.9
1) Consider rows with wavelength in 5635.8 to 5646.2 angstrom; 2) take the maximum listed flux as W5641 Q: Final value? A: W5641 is 54.97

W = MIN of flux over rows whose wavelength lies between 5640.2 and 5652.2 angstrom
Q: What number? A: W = 47.25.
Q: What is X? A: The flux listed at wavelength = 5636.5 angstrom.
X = 48.39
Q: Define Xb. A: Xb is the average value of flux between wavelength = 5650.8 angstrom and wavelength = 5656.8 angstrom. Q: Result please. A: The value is 54.5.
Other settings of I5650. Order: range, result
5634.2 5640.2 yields 51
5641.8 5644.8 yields 52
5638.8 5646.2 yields 51.2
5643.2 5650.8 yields 51.4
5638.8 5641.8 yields 52.3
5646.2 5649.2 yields 49.1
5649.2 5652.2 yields 55.9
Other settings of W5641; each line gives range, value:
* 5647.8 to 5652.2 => 62.22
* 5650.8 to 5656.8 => 59.41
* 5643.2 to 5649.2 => 50.62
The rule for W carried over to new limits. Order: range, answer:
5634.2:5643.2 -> 48.39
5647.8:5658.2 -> 47.52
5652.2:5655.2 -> 54.32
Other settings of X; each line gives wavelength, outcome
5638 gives 50.62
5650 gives 62.22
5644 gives 49.24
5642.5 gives 54.97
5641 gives 52.03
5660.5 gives 51.95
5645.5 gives 47.25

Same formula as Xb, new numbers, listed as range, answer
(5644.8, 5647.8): 48.9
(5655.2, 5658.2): 56.3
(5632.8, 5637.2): 53.4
